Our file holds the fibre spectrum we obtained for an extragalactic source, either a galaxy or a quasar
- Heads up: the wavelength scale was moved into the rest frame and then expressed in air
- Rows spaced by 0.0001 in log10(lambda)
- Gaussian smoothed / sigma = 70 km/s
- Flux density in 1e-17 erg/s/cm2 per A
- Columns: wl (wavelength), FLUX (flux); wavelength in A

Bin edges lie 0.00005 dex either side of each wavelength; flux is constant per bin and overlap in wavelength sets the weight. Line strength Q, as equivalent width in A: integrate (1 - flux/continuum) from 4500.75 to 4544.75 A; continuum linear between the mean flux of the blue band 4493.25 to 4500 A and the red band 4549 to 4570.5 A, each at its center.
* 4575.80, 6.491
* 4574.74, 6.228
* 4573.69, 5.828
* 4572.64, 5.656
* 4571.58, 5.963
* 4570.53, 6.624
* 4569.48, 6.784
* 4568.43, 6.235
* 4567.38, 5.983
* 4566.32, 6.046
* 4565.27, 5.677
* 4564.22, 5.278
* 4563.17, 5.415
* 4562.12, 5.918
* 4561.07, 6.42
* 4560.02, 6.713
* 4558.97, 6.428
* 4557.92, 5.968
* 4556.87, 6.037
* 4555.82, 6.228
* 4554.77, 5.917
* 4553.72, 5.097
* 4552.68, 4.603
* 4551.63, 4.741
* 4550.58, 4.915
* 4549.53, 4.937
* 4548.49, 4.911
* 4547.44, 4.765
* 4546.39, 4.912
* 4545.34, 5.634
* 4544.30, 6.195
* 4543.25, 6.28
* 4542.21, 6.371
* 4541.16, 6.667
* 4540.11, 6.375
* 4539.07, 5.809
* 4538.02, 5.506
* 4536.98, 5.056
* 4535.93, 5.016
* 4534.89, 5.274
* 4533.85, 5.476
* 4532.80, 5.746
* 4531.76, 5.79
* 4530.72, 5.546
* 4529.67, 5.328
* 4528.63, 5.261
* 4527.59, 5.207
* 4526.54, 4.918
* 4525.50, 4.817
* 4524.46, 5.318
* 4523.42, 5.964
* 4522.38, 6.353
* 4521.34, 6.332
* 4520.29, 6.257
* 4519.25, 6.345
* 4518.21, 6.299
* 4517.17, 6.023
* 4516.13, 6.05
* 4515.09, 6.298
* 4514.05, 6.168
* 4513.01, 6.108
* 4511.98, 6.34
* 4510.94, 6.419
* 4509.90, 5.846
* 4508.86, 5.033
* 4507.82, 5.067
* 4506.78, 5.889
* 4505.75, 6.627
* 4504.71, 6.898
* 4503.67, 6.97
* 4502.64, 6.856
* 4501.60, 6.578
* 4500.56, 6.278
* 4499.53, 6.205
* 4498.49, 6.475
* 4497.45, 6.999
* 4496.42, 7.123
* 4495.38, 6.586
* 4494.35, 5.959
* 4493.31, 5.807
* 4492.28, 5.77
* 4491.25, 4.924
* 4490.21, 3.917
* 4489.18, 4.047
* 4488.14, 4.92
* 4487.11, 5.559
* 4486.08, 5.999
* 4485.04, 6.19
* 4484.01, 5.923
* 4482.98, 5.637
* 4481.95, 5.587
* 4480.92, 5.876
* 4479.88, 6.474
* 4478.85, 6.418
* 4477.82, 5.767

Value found 2.0 A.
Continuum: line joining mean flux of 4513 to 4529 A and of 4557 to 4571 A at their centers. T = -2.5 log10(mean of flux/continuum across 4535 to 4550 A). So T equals 0.07 mag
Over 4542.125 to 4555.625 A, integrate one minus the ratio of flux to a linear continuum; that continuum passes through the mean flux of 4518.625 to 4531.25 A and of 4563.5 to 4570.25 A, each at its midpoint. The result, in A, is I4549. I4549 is 1.2 A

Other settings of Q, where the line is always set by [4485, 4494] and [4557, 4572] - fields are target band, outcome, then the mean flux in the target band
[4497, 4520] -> -3.55 A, 6.26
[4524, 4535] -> 0.67 A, 5.34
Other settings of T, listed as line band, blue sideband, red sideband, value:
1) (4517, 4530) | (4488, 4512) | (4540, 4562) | 0.03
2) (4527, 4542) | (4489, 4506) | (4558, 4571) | 0.10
